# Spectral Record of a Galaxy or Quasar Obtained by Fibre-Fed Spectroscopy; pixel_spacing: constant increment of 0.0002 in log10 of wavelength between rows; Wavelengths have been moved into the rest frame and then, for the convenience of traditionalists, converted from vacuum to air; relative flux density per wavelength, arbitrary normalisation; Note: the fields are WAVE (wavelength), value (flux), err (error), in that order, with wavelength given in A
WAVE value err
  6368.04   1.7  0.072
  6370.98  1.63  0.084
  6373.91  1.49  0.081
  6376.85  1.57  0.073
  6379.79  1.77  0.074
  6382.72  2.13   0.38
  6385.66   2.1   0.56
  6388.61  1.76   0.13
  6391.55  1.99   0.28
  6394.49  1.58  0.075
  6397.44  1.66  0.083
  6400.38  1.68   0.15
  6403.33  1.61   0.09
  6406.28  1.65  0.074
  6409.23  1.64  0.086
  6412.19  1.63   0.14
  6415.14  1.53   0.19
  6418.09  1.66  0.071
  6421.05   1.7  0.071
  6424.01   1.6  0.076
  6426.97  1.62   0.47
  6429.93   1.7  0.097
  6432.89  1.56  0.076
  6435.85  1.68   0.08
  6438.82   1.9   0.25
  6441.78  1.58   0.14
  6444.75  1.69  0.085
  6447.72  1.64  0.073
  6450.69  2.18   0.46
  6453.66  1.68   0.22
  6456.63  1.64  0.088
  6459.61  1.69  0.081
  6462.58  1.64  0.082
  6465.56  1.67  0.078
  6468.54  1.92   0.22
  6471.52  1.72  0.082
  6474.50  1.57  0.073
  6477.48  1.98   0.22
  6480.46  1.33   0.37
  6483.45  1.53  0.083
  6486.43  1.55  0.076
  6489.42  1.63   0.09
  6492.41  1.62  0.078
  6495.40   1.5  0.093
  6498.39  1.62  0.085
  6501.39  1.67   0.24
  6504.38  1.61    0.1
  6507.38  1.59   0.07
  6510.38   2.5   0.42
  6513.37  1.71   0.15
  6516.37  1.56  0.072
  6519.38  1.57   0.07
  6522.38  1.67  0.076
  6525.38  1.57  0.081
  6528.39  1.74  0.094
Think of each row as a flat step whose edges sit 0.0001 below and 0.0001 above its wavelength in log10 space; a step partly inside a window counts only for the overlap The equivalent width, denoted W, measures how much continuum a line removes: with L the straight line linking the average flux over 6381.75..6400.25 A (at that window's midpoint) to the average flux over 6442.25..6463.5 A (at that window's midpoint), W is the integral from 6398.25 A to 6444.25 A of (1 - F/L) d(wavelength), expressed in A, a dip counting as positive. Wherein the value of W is 3.6 A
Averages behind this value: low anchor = 1.85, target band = 1.65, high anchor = 1.73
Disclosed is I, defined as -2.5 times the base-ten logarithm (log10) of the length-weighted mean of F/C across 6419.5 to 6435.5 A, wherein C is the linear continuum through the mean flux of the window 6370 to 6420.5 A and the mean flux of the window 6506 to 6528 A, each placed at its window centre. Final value 0.05 mag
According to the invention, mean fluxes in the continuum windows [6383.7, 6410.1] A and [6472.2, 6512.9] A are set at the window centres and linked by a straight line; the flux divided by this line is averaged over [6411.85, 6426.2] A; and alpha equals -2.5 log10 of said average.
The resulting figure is 0.07 mag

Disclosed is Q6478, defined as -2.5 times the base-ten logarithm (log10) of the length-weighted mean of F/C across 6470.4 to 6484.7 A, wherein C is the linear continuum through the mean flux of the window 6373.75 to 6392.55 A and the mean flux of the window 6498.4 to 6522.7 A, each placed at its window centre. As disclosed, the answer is 0.09 mag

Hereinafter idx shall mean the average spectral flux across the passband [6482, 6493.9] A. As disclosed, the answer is 1.58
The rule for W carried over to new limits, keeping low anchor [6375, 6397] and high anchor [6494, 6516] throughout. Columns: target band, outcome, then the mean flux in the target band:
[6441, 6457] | 0.3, 1.75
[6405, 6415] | 1.0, 1.62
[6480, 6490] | 1.3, 1.52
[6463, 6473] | 0.0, 1.76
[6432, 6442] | 0.5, 1.7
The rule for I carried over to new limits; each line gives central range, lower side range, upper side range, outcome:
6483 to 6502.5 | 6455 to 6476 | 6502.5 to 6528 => 0.08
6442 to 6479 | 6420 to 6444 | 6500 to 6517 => -0.02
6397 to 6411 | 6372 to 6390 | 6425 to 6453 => 0.08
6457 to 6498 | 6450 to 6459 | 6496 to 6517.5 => 0.08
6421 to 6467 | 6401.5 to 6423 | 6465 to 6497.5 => -0.04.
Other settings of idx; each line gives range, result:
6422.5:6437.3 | 1.63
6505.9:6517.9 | 1.84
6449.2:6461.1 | 1.8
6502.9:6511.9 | 1.9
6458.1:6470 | 1.73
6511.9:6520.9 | 1.61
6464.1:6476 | 1.72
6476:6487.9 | 1.6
